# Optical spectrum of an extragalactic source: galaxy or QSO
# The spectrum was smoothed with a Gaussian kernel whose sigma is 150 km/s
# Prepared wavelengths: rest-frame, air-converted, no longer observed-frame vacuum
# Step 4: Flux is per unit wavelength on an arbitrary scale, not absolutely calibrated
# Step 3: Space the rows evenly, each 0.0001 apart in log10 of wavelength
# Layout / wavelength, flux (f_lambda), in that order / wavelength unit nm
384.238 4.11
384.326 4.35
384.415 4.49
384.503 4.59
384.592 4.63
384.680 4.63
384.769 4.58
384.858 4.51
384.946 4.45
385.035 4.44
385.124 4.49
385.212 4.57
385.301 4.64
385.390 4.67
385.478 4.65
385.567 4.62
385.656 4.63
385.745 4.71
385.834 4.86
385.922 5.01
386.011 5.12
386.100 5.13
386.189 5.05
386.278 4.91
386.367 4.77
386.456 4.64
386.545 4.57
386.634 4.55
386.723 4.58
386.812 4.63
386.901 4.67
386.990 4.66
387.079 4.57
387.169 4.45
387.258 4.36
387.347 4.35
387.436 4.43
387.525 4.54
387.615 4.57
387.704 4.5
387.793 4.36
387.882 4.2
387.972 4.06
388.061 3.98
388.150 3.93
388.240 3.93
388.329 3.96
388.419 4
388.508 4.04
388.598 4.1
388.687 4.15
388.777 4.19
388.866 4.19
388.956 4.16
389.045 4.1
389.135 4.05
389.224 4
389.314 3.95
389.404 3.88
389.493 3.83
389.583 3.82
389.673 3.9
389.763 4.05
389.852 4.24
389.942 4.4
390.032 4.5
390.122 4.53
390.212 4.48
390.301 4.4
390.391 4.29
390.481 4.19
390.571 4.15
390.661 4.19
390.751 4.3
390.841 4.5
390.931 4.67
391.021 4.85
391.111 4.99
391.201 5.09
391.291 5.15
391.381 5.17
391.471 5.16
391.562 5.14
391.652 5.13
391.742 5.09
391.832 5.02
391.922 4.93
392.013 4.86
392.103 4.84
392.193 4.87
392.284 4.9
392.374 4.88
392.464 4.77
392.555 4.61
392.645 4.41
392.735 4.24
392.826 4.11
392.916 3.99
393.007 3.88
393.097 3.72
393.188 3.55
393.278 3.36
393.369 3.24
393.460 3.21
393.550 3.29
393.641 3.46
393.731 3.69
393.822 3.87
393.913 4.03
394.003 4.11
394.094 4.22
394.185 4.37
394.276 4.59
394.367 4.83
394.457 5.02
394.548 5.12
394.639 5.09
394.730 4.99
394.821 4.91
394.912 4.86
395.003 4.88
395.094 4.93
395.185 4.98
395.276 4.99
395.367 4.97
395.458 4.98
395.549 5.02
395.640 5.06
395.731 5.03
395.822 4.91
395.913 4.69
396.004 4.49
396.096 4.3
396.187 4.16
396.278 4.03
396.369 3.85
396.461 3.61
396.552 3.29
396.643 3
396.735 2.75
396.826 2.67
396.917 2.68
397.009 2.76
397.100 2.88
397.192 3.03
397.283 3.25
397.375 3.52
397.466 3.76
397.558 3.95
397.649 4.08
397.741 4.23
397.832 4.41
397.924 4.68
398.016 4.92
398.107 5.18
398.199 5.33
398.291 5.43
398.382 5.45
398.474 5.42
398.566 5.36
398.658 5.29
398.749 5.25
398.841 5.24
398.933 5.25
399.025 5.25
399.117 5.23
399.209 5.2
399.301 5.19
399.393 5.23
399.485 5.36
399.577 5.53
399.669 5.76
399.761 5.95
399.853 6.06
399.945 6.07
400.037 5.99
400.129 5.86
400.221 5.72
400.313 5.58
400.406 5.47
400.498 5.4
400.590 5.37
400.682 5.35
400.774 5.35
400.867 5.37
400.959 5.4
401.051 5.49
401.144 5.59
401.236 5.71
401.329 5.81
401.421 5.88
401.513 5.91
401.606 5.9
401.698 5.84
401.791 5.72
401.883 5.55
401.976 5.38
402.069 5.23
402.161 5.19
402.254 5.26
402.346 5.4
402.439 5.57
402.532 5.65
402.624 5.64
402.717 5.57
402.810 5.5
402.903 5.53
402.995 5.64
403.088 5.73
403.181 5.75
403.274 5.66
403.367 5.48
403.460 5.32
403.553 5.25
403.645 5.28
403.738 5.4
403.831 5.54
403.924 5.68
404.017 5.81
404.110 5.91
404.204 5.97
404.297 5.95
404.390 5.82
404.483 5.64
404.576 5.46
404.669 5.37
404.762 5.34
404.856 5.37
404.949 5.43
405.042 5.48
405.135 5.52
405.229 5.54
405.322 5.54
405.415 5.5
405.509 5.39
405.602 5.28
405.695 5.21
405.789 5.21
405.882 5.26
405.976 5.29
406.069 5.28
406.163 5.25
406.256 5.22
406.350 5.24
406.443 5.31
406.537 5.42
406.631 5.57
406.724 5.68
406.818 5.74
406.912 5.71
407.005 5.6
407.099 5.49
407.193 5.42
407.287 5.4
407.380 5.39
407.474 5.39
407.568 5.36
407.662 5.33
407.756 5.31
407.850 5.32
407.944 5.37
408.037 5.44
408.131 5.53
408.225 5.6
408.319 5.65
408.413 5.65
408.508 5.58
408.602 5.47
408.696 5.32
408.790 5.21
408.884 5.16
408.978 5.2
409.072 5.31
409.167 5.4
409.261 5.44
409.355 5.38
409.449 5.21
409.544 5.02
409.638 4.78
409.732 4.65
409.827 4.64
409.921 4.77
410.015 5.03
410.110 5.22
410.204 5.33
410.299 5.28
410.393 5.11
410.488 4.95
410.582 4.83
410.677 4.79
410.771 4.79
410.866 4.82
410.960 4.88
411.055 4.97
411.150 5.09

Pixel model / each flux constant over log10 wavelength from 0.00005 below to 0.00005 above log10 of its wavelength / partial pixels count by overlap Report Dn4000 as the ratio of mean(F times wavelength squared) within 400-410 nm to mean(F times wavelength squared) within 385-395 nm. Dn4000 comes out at 1.3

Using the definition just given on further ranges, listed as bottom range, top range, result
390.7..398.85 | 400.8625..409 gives 1.31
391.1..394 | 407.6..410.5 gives 1.30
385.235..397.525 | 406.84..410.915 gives 1.32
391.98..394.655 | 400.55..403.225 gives 1.37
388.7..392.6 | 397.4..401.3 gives 1.22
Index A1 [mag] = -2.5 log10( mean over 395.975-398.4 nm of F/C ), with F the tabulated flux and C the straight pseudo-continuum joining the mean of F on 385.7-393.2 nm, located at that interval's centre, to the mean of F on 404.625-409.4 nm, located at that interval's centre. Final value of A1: 0.25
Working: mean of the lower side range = 4.46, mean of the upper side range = 5.41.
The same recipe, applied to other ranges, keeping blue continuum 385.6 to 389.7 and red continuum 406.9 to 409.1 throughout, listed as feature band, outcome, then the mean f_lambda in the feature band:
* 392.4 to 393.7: 0.20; 3.86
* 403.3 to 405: -0.07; 5.56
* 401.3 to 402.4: -0.10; 5.59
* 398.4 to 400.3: -0.11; 5.51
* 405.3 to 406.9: -0.01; 5.38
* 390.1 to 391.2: 0.01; 4.49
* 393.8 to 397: 0.10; 4.36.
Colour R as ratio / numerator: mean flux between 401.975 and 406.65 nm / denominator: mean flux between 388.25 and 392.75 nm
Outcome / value 1.2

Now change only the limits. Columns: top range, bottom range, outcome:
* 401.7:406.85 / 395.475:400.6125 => 1.17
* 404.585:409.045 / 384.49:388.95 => 1.20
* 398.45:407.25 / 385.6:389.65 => 1.26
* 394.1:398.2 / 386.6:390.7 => 1.01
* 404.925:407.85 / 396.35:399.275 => 1.27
